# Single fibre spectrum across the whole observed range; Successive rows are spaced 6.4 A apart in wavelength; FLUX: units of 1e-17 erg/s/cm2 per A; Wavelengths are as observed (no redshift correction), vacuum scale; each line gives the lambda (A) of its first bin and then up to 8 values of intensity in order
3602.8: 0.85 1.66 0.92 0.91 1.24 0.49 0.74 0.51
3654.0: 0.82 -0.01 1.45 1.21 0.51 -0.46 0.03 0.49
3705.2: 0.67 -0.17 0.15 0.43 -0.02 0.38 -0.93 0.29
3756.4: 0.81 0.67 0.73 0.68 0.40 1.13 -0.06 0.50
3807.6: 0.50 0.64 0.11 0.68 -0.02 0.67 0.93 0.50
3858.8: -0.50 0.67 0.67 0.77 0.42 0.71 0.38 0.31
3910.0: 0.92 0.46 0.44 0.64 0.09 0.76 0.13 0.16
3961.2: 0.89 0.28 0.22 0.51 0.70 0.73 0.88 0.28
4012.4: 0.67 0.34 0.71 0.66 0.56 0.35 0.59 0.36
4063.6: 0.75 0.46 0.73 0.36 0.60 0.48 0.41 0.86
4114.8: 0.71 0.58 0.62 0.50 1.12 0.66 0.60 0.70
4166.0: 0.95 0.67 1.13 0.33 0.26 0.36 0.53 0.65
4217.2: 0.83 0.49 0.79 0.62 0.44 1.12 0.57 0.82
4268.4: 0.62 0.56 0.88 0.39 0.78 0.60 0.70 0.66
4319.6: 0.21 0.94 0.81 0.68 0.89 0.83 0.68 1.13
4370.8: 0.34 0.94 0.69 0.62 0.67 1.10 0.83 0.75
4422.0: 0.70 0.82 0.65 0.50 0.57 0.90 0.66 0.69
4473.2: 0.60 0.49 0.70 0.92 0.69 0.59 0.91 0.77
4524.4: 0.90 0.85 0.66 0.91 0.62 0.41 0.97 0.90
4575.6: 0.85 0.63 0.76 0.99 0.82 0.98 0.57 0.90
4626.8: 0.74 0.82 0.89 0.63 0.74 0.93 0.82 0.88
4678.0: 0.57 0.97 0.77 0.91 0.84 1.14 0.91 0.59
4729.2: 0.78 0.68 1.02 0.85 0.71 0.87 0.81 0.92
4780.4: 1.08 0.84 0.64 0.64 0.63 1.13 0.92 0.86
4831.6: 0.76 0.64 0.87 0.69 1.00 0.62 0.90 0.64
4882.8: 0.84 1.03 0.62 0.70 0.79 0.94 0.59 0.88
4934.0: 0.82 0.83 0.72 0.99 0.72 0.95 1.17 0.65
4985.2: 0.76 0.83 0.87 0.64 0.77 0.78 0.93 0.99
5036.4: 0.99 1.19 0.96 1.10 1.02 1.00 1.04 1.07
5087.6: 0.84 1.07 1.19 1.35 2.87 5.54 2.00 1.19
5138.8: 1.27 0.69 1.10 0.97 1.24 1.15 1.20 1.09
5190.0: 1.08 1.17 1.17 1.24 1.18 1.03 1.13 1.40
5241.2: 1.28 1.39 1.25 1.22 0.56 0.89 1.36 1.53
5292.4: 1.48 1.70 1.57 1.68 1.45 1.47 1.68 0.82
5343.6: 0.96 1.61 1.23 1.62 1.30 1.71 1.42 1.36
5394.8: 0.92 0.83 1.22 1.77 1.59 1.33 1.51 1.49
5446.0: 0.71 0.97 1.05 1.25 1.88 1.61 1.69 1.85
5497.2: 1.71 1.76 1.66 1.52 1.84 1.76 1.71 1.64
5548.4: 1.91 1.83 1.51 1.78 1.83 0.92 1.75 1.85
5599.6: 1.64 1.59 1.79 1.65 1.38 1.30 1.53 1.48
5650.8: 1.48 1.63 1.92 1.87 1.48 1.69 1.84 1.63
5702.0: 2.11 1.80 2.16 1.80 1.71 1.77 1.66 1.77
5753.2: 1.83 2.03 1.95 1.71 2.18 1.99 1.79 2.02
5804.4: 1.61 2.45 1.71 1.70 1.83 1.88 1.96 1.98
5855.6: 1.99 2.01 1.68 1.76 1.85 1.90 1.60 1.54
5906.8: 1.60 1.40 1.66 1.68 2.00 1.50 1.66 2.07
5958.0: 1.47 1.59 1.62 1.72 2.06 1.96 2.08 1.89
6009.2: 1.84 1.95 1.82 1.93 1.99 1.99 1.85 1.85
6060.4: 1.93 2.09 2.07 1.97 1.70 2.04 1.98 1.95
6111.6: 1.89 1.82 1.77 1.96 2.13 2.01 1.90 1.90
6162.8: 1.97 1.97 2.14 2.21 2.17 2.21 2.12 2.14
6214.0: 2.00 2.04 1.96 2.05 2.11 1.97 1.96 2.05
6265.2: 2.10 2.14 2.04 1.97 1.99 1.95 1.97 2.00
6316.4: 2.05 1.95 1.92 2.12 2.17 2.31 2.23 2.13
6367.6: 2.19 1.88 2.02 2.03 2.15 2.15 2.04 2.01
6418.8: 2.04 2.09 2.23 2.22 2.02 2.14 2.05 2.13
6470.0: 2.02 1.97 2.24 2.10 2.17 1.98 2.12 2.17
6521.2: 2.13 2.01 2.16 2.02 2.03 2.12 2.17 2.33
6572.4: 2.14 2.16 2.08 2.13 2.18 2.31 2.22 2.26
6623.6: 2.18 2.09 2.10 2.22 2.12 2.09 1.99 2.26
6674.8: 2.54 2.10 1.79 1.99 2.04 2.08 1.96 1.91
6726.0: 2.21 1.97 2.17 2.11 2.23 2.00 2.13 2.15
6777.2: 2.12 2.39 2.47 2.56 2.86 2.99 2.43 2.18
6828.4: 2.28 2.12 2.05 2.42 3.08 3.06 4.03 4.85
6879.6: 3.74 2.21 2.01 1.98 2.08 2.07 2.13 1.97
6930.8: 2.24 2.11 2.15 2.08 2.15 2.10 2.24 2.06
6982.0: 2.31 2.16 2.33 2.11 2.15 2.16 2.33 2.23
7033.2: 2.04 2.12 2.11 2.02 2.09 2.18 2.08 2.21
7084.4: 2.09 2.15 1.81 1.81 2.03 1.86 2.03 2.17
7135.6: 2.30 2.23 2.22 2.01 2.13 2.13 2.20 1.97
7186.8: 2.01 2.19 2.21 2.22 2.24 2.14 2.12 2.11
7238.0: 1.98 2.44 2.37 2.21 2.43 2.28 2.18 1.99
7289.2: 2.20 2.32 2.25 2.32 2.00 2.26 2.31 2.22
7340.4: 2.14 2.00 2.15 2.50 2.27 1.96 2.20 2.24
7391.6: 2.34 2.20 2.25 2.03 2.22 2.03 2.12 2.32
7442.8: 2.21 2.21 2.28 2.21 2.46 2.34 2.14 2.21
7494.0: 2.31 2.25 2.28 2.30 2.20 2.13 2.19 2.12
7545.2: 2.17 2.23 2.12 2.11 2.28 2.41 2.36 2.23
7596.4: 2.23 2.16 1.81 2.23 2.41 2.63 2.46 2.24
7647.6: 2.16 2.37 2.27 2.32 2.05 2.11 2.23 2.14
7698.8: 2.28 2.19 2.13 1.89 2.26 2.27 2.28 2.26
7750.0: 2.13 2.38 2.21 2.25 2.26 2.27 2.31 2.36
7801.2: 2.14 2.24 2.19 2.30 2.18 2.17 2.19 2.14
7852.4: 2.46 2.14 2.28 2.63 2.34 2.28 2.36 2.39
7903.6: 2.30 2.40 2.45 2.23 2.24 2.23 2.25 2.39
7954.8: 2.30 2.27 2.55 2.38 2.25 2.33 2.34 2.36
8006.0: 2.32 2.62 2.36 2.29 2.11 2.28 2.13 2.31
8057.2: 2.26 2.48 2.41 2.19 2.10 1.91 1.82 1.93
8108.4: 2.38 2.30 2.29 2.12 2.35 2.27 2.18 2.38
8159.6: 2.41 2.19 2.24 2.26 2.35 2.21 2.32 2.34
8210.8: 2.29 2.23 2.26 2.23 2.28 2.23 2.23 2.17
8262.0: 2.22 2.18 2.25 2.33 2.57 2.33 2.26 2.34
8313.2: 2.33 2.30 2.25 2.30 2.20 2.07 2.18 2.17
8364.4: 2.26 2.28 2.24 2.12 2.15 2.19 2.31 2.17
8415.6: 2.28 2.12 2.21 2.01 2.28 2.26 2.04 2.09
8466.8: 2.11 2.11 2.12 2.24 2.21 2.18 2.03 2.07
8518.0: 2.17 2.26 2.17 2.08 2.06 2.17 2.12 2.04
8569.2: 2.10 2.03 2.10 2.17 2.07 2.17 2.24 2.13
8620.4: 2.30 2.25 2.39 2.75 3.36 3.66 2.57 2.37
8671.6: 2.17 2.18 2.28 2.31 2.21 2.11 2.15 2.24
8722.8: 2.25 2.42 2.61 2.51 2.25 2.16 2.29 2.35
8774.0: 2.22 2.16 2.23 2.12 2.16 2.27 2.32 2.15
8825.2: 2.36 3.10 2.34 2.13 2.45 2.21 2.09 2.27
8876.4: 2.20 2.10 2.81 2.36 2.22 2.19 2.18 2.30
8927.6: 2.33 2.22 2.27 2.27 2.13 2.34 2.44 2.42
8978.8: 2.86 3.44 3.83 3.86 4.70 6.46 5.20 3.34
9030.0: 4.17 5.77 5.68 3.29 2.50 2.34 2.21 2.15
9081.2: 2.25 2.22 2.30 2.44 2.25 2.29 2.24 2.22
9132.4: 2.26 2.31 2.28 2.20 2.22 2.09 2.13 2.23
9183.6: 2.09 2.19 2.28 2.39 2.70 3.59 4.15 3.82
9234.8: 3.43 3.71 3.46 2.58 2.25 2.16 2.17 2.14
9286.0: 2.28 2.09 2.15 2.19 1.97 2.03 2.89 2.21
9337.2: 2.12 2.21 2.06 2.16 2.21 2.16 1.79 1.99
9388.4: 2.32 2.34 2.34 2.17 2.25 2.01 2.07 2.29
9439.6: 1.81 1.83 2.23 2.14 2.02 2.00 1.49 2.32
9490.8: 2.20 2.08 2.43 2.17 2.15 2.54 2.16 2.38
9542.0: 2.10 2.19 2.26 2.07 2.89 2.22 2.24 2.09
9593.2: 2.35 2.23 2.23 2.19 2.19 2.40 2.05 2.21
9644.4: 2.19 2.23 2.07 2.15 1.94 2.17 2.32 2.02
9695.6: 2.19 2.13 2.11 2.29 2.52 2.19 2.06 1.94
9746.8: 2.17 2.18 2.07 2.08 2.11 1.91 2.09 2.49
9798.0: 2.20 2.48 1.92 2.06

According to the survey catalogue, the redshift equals 0.37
